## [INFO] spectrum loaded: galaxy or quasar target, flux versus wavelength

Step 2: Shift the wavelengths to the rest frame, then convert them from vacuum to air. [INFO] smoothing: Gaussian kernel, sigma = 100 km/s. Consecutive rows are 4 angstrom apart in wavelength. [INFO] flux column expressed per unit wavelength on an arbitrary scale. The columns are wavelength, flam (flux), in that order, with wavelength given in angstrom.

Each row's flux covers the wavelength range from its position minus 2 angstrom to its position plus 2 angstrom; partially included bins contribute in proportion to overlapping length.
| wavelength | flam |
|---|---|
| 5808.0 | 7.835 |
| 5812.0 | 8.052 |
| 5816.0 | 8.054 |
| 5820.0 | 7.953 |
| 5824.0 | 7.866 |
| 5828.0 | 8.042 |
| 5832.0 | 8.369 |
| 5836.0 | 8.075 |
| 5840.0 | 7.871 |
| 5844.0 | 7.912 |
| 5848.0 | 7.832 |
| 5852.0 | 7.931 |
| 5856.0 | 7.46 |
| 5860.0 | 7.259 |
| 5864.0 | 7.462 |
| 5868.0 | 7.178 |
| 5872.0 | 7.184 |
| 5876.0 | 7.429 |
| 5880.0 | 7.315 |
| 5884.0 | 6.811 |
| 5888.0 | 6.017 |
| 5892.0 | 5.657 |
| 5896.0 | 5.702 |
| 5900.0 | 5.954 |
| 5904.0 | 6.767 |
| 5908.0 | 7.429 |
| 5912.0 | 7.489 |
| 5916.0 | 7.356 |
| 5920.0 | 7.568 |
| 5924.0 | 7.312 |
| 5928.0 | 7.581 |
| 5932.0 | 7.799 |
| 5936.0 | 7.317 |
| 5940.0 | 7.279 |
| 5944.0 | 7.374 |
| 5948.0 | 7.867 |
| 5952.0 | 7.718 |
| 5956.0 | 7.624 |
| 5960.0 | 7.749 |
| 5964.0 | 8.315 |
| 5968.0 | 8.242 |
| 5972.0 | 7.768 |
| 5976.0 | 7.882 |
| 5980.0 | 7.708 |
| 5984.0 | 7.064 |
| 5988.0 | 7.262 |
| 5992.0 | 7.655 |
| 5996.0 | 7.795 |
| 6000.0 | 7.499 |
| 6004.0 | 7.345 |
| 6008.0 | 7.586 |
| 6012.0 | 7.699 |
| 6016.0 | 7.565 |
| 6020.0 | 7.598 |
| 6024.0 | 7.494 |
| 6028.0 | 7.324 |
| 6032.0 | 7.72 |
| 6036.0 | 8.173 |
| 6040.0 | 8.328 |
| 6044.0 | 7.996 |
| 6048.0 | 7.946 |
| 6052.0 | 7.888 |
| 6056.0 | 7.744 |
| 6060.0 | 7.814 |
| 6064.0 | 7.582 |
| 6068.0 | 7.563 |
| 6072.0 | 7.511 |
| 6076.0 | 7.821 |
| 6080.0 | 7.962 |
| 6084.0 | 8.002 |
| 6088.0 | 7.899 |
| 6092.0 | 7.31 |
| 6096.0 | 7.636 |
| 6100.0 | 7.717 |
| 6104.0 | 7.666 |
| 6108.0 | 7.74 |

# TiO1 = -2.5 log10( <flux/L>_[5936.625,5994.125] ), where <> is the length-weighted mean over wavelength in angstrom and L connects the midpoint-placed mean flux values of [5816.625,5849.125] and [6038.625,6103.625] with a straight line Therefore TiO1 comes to 0.029 mag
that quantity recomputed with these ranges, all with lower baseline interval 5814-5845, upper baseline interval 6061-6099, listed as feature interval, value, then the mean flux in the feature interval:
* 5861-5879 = 0.09 mag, 7.31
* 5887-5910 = 0.26 mag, 6.26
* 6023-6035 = 0.03 mag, 7.57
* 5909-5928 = 0.07 mag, 7.45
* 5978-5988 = 0.07 mag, 7.36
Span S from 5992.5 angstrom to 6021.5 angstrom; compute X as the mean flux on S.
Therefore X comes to 7.59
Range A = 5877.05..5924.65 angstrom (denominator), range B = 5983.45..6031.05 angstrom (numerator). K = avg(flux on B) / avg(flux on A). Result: 1.11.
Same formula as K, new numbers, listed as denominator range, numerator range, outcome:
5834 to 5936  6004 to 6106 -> 1.07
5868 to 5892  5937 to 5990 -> 1.12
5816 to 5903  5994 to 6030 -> 1.03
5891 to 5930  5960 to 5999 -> 1.12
